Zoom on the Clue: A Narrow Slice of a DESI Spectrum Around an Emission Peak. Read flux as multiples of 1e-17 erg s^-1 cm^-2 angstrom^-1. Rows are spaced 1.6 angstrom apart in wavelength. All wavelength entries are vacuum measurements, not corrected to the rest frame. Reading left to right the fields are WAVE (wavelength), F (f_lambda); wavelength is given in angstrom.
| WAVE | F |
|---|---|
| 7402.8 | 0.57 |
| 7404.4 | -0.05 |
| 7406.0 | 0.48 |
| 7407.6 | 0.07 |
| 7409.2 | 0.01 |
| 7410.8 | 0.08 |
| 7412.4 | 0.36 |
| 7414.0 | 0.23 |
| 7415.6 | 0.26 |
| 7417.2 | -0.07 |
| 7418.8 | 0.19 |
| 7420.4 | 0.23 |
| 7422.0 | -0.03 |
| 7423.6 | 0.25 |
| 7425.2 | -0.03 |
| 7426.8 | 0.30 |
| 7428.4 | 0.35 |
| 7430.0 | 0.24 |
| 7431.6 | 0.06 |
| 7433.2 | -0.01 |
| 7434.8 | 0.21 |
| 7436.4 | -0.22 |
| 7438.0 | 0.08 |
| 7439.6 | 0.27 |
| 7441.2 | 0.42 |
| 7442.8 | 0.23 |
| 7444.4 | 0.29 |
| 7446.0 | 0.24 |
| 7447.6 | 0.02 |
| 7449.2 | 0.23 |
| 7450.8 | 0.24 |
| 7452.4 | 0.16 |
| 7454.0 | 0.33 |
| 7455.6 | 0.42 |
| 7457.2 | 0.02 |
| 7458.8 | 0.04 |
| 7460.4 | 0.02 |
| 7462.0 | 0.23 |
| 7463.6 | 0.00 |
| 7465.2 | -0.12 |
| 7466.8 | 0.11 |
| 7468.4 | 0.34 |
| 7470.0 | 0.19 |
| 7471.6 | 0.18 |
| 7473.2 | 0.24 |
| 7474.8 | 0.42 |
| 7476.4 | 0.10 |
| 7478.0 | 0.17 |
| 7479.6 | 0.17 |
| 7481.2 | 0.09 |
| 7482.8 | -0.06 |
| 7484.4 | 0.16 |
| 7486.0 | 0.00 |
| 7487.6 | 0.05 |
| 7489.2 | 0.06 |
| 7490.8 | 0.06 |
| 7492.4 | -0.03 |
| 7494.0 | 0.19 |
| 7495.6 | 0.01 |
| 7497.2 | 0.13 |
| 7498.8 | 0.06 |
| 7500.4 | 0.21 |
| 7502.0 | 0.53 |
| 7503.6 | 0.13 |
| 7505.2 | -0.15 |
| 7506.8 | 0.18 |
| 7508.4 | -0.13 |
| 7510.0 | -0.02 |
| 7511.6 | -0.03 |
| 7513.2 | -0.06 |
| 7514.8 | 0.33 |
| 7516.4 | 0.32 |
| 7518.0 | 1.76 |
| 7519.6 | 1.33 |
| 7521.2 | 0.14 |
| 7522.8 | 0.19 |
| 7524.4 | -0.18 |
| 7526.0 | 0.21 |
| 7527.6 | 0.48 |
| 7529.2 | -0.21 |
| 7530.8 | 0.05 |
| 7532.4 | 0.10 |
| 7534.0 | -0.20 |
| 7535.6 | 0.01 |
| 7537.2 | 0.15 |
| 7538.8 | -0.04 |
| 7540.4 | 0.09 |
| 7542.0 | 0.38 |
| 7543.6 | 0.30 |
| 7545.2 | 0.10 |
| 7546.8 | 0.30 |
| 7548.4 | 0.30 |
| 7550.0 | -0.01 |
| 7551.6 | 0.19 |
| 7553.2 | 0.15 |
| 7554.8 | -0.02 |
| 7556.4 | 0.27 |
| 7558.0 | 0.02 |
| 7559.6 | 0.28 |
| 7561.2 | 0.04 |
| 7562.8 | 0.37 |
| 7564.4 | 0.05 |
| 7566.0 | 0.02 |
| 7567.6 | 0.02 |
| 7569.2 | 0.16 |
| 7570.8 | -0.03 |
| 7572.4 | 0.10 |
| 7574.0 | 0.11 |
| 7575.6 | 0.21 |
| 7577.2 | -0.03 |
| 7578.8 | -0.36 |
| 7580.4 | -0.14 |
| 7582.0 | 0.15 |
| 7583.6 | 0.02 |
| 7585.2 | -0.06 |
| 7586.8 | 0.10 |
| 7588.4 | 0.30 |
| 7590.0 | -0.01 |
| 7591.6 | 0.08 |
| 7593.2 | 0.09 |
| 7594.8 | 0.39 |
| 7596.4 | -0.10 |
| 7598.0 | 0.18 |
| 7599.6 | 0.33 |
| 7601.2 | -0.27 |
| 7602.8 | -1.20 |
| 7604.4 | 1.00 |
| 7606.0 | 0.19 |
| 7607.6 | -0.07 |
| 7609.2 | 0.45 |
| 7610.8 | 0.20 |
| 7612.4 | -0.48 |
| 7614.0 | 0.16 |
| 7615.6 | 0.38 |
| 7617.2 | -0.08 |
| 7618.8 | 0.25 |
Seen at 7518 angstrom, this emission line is Halpha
